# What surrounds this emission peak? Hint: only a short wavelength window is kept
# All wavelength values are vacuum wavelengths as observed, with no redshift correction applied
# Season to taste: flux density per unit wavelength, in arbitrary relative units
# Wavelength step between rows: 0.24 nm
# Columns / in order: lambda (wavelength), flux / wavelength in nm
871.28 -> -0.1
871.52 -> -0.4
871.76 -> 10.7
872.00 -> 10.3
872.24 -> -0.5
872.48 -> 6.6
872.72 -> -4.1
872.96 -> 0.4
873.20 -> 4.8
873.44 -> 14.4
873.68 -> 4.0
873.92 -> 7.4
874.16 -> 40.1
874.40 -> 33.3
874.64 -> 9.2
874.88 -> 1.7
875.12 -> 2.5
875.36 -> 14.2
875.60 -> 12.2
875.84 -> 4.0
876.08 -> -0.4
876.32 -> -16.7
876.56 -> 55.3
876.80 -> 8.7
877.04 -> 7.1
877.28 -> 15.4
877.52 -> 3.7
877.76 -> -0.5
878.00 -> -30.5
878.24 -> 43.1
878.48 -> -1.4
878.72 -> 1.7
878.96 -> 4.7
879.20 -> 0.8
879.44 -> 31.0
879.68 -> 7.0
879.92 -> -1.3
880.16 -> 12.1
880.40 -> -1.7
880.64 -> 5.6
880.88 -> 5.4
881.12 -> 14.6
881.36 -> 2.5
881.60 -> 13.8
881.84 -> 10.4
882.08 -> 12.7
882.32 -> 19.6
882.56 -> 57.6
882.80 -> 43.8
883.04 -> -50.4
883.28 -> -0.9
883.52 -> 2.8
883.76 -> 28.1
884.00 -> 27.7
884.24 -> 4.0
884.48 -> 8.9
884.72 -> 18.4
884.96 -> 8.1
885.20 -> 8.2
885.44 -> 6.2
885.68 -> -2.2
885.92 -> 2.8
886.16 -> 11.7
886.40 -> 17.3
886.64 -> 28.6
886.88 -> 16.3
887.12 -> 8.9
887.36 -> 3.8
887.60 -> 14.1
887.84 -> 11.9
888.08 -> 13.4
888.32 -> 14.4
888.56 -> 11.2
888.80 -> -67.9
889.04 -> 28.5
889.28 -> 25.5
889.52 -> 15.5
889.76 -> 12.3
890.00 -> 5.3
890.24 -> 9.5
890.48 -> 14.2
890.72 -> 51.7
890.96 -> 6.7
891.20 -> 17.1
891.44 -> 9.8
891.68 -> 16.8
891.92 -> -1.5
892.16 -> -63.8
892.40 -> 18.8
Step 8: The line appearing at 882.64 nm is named [O III] 5007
